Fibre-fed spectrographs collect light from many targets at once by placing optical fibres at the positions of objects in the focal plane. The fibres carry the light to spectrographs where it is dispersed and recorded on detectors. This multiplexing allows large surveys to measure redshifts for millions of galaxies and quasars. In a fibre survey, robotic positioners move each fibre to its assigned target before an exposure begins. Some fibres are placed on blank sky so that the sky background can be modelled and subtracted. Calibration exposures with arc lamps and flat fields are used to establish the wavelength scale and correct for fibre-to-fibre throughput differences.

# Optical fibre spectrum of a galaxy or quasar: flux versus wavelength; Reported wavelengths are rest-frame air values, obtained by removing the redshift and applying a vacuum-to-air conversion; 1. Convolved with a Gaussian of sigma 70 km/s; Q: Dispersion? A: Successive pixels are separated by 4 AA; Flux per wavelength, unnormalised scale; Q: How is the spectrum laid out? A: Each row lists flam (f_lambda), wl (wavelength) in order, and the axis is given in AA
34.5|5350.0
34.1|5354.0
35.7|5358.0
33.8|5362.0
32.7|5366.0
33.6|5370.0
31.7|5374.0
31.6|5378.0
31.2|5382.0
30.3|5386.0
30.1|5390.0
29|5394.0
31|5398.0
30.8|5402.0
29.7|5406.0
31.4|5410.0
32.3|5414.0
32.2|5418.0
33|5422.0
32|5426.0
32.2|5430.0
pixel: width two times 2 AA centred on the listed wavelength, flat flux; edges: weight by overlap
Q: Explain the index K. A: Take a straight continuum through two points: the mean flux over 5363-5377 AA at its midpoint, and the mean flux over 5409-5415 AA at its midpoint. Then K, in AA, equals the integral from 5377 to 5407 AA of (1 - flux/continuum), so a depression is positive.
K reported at 1.7 AA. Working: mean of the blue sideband 32.7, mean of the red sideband 31.8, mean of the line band 30.4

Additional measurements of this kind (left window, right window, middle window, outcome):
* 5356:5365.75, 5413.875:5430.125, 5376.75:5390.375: 1.13 AA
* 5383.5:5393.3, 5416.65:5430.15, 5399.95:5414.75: 0.19 AA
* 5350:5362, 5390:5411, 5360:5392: 0.81 AA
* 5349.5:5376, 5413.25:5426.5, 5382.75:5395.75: 1.24 AA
